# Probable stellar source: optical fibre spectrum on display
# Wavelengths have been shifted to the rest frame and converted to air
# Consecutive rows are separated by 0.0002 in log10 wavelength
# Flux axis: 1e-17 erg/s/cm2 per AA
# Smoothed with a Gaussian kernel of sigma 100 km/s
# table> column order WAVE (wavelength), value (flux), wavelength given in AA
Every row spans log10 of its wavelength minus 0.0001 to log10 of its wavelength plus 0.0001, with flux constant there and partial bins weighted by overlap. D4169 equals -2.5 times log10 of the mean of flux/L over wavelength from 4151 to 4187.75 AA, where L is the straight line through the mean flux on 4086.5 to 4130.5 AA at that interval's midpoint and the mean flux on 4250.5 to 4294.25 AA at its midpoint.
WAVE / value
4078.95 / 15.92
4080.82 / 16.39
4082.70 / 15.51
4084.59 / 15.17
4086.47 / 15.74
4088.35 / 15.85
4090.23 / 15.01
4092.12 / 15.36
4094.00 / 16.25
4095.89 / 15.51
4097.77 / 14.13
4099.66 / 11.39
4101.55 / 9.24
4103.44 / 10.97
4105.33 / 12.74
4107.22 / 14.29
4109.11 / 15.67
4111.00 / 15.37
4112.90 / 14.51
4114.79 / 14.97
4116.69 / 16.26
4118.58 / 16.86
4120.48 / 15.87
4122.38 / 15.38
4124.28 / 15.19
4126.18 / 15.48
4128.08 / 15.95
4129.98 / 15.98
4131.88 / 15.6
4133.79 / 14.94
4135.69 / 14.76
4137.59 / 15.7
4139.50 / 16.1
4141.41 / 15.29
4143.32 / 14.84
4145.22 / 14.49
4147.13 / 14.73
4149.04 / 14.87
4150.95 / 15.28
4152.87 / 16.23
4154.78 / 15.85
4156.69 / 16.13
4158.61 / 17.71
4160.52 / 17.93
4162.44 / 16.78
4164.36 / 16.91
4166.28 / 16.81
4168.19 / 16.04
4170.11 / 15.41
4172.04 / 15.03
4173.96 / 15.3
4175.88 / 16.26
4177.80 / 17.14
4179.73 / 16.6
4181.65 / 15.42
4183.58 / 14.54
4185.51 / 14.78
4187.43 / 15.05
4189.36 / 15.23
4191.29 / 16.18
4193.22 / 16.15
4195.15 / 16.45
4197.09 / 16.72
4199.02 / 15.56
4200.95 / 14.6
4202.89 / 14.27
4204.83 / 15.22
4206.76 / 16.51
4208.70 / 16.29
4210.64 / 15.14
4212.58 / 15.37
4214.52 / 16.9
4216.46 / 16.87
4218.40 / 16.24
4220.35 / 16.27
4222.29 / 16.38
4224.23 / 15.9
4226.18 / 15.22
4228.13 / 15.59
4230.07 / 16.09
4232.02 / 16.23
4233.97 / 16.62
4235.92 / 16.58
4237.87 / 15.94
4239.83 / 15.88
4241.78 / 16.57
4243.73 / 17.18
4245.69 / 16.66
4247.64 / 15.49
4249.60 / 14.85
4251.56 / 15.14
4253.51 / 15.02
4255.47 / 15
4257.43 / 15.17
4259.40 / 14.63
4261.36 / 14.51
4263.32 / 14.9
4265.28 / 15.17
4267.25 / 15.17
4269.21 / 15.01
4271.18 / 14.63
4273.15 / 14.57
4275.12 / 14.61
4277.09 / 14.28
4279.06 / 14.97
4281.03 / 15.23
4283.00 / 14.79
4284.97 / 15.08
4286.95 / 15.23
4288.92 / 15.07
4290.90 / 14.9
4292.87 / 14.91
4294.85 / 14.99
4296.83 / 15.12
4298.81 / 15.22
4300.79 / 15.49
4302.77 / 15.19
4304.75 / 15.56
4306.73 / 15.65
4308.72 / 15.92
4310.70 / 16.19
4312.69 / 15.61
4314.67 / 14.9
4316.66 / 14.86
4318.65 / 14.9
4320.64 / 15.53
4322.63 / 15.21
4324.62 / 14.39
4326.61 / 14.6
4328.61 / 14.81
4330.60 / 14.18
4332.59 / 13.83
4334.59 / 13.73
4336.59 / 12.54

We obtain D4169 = -0.09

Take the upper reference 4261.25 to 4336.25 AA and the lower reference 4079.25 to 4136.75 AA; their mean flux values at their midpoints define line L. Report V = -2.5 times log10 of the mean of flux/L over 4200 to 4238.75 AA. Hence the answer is -0.069 mag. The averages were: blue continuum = 14.9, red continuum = 15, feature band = 15.9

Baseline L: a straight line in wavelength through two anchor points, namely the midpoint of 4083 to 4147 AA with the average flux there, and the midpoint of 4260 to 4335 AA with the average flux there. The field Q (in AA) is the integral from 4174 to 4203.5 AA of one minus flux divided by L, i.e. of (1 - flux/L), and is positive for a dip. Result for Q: -1.48 AA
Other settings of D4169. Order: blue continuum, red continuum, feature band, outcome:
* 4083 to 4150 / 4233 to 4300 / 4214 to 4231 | -0.07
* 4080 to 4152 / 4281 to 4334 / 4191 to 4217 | -0.06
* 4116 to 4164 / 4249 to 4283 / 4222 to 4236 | -0.06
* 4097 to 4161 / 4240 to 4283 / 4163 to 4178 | -0.07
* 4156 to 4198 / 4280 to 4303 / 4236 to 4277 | 0.01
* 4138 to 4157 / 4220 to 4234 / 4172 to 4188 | 0.00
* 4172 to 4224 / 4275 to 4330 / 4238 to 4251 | -0.04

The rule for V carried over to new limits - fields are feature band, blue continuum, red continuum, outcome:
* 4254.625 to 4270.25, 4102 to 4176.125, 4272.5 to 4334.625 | 0.01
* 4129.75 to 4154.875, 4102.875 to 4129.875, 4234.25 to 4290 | -0.01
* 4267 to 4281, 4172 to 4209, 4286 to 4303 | 0.03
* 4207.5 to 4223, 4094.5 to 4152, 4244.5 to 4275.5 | -0.09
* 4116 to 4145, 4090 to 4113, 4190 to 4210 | -0.09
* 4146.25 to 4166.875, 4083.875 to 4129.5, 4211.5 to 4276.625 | -0.09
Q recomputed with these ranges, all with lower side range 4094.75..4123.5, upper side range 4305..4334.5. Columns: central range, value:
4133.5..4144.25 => -0.7 AA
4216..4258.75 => -3.6 AA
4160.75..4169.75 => -1.4 AA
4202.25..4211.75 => -0.6 AA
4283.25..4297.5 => -0.1 AA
